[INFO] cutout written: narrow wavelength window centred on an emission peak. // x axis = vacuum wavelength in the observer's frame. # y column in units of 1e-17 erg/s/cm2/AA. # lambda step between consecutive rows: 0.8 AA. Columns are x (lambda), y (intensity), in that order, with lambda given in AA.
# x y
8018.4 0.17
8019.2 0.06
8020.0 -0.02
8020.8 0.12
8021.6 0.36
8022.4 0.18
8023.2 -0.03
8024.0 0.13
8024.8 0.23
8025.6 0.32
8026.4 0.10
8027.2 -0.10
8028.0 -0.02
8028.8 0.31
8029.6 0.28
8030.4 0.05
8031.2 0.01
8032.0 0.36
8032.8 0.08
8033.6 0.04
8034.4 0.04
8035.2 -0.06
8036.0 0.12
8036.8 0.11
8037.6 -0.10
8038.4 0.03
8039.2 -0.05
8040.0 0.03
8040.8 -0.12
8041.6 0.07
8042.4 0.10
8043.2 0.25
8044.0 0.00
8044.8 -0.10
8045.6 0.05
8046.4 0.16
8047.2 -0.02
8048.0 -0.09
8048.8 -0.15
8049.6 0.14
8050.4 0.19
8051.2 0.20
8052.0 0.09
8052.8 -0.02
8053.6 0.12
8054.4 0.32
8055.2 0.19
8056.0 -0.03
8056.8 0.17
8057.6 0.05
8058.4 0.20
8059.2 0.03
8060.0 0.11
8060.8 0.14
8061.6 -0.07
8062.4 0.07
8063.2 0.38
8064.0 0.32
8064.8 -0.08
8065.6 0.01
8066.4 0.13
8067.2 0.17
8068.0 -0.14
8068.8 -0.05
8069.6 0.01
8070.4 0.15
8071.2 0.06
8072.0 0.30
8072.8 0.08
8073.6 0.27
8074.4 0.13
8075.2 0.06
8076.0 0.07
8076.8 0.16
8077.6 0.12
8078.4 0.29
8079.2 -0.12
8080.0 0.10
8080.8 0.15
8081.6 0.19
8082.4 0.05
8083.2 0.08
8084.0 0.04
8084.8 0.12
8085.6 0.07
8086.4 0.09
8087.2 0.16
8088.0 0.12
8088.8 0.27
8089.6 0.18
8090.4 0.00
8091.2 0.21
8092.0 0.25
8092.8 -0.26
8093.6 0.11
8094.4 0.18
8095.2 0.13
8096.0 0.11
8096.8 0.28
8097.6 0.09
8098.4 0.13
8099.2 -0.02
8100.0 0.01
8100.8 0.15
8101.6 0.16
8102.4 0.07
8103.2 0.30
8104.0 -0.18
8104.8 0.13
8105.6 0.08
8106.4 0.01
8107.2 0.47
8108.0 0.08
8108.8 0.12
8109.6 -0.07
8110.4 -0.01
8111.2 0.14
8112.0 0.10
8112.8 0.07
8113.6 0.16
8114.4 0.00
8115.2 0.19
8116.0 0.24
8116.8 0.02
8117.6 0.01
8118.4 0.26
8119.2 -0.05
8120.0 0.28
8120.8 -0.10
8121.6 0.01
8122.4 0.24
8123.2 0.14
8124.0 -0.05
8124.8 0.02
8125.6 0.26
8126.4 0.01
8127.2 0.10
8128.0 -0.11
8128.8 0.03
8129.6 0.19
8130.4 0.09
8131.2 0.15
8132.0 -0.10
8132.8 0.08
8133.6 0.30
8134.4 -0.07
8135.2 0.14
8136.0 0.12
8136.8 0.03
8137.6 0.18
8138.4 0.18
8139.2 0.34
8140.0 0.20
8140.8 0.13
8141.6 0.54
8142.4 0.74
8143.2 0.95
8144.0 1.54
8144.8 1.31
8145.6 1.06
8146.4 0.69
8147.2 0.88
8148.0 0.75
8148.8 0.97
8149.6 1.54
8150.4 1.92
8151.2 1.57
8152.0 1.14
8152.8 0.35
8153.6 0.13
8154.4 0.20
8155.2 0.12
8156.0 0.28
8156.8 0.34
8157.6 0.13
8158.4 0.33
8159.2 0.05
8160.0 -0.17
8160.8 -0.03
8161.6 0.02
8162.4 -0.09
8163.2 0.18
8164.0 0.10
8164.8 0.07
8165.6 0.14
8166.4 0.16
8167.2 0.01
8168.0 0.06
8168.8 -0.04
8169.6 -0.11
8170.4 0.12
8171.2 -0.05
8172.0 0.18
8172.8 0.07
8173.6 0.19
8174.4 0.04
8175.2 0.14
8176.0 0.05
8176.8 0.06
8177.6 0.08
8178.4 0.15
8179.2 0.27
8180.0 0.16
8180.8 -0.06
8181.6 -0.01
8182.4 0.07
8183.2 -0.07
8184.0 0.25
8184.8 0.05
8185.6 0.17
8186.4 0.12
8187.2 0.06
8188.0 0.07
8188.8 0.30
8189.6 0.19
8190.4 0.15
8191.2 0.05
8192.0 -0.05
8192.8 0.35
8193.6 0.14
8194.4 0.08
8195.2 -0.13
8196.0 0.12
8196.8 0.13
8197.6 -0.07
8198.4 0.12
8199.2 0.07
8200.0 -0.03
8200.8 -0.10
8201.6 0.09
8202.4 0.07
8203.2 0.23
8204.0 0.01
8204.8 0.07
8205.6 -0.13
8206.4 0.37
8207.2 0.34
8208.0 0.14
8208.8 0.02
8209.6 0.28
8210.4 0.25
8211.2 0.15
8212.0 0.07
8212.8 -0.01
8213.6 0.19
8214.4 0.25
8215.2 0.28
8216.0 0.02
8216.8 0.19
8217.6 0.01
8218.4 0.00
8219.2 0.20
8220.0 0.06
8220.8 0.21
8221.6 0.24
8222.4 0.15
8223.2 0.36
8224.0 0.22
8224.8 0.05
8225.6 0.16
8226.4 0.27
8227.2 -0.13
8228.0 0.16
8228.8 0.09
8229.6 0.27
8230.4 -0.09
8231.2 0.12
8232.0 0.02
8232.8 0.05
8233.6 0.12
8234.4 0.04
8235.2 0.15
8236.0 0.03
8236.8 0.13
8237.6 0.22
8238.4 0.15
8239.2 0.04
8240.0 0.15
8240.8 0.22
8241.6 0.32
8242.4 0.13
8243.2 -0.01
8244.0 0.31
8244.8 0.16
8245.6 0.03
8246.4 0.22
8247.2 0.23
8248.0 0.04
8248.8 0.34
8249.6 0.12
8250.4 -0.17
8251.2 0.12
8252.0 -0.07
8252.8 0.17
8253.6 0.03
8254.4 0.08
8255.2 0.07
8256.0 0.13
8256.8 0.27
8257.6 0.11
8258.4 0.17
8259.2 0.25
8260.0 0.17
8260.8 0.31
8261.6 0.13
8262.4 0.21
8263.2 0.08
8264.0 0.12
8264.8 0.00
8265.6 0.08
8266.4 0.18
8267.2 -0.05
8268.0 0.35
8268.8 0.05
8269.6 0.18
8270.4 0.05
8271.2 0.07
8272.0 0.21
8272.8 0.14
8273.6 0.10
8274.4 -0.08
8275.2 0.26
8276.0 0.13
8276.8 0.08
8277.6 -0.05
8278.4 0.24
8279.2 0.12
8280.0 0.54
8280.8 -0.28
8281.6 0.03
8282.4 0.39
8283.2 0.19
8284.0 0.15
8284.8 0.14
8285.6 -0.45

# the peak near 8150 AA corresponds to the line [O II] 3727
